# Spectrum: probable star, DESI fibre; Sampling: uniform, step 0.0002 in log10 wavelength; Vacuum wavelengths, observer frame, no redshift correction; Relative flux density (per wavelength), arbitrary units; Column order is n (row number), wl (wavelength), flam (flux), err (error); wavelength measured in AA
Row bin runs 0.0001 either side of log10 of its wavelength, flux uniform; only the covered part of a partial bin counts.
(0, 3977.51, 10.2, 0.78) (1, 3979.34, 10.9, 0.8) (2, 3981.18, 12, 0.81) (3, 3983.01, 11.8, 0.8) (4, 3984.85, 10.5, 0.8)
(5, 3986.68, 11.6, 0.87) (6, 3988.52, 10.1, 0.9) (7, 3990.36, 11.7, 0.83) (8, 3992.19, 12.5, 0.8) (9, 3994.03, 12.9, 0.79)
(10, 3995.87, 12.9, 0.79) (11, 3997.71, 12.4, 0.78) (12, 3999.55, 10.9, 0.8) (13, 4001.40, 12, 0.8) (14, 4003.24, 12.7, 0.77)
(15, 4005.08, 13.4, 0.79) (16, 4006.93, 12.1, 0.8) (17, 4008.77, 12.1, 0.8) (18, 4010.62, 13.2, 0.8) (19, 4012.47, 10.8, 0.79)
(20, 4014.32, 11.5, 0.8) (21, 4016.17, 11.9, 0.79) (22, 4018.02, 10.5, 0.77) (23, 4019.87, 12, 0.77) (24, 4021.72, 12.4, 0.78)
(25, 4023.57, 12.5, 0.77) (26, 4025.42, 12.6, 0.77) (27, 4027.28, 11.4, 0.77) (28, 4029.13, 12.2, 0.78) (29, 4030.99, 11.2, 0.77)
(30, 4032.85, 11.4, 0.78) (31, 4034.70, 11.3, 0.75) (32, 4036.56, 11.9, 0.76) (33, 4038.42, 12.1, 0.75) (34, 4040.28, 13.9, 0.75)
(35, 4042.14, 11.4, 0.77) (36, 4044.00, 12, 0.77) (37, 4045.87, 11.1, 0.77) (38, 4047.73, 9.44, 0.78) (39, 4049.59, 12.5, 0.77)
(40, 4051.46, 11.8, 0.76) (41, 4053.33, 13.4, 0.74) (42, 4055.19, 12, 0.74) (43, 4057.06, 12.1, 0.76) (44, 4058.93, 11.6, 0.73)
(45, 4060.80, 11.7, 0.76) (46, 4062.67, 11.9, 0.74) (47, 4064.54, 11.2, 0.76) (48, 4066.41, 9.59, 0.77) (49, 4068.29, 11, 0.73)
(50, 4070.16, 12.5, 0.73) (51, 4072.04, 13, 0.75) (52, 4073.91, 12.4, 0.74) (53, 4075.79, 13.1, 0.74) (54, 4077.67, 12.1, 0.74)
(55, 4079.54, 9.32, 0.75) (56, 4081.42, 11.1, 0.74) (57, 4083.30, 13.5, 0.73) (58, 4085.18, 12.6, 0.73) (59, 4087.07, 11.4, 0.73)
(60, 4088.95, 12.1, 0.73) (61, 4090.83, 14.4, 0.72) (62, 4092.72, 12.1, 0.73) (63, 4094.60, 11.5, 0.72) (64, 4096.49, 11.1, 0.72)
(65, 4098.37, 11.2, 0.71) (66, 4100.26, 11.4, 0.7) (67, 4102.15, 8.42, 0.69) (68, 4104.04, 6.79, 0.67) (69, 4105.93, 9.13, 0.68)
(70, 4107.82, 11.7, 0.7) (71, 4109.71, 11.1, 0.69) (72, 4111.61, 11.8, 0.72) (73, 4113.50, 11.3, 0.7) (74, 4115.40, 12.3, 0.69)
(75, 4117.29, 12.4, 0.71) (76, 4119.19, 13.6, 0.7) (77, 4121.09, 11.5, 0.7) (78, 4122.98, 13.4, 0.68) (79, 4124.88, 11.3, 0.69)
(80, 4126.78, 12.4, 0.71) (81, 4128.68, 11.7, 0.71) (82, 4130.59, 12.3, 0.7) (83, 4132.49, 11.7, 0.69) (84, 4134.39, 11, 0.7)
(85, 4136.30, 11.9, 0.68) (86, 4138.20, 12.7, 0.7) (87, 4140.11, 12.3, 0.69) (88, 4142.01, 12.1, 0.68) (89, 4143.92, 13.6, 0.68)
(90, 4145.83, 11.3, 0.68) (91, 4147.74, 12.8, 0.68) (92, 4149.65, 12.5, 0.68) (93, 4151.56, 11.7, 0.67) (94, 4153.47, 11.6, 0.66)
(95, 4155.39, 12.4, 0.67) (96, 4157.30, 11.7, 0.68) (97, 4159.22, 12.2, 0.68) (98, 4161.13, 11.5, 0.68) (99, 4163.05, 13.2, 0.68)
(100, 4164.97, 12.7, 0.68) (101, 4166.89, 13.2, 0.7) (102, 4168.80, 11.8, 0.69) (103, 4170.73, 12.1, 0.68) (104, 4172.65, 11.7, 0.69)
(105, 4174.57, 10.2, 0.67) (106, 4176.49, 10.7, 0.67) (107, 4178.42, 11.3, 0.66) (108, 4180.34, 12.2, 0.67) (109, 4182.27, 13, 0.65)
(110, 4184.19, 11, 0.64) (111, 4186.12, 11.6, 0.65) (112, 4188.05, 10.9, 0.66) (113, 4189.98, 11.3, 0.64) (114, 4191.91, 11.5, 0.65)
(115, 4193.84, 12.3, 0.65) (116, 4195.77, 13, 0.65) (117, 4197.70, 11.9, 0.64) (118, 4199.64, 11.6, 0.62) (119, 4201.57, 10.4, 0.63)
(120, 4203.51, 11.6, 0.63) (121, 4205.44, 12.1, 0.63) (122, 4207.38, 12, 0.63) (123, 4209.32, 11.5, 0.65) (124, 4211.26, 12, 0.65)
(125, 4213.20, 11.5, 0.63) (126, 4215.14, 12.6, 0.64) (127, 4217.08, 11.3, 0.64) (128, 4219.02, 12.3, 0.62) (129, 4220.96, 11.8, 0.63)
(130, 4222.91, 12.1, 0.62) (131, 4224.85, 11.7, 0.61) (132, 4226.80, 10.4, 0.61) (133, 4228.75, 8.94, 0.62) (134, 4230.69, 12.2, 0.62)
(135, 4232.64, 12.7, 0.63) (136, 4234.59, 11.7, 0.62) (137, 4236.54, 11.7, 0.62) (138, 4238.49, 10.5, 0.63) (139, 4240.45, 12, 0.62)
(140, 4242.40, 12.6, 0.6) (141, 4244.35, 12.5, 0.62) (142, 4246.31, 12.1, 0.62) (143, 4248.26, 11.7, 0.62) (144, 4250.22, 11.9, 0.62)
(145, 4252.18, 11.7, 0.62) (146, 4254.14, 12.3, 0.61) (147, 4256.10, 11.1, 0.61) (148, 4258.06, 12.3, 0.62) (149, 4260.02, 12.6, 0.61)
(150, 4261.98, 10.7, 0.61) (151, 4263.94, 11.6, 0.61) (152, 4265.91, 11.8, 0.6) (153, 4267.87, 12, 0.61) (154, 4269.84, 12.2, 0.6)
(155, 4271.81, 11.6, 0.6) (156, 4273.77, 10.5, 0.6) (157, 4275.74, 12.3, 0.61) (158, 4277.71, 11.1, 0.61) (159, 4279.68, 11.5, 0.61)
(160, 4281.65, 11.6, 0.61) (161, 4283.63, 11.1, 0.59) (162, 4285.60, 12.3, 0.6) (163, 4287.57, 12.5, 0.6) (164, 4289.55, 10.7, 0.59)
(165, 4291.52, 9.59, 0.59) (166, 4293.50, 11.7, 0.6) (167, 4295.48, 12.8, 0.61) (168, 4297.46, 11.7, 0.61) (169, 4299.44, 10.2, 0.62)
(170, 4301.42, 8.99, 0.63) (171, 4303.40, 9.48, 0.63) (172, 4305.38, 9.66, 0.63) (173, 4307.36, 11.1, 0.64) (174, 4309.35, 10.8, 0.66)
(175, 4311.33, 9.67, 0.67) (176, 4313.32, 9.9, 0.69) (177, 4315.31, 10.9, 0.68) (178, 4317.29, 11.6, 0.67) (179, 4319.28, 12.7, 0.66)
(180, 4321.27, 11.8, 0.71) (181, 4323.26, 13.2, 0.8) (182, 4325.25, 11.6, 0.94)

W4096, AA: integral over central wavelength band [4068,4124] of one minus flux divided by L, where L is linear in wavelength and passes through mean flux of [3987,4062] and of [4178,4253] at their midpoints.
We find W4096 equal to 1.0 AA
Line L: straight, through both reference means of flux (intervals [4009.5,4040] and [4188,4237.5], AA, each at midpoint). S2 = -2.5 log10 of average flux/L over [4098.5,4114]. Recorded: 0.15 mag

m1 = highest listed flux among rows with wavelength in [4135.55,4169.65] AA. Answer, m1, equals 13.6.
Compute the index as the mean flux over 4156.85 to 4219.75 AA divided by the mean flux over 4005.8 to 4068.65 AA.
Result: 1.0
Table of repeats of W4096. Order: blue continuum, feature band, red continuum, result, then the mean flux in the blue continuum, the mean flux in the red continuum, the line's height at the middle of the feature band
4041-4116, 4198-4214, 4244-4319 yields -0.31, 11.5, 11.3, 11.4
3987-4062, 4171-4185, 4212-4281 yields 0.35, 11.9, 11.7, 11.8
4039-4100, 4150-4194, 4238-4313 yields -0.73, 11.9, 11.4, 11.6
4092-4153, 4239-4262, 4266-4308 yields -1.42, 11.6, 11.2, 11.3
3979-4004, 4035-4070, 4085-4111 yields -1.10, 11.8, 11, 11.4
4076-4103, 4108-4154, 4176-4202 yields -1.75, 11.6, 11.7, 11.6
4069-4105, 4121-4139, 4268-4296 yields -0.69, 11.6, 11.5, 11.6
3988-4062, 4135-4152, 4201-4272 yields -0.70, 11.9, 11.7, 11.8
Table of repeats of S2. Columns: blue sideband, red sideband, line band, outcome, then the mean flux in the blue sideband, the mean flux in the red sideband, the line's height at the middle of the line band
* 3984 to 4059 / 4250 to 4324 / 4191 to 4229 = -0.02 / 11.9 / 11.3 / 11.5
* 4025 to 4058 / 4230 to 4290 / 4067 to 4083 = 0.00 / 11.9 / 11.8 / 11.9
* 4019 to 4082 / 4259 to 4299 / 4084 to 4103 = 0.01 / 11.8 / 11.6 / 11.8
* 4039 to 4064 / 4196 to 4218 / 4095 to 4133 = 0.05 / 11.9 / 11.7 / 11.8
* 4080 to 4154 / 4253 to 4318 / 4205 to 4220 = -0.04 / 11.7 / 11.2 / 11.4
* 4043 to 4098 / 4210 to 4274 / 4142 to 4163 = -0.03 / 11.8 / 11.7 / 11.8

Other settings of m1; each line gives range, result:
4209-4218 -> 12.6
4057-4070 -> 12.1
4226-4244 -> 12.7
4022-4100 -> 14.4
